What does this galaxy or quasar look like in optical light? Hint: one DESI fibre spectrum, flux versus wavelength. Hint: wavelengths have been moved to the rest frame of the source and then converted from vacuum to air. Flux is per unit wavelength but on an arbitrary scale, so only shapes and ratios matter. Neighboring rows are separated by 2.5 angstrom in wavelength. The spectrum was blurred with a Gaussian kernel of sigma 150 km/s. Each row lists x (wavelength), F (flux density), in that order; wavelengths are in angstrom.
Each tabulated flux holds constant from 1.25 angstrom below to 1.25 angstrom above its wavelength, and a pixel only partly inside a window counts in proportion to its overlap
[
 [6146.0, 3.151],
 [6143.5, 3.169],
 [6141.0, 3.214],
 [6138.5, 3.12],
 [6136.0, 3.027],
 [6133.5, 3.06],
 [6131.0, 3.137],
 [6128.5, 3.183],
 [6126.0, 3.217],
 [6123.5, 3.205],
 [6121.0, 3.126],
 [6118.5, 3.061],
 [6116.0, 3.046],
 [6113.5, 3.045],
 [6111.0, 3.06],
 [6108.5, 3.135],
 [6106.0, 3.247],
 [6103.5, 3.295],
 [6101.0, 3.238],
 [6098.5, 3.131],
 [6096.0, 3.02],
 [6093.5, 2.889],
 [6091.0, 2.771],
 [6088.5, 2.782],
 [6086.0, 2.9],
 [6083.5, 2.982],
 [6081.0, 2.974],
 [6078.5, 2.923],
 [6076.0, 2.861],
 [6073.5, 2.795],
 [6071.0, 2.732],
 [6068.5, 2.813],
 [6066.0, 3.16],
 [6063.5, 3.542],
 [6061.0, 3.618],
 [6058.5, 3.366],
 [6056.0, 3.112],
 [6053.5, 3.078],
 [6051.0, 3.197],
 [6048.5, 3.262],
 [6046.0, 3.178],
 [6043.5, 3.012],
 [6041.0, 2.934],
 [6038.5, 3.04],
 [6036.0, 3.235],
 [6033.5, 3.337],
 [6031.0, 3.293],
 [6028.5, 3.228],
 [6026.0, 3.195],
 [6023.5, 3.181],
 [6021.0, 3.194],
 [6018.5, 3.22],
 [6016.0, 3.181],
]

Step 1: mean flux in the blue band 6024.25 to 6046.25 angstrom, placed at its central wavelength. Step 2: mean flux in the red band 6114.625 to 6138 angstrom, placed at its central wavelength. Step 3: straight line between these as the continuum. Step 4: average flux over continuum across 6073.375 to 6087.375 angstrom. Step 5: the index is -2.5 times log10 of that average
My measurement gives 0.08 mag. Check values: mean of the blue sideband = 3.16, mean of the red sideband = 3.12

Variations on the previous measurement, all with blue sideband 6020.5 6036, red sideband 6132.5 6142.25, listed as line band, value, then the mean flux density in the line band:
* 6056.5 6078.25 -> 0.03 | 3.1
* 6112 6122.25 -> 0.02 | 3.07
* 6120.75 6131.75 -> -0.02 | 3.18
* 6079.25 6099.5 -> 0.08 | 2.93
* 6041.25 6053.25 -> 0.03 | 3.14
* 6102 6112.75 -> -0.01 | 3.18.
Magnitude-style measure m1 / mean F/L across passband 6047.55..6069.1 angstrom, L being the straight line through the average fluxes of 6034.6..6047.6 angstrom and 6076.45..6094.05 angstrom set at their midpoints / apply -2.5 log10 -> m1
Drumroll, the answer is -0.08 mag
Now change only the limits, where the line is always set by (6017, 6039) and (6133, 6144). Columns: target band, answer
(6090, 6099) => 0.08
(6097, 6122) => 0.00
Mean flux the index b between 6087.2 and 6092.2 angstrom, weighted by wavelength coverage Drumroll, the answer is 2.78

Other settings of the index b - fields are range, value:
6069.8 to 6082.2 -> 2.86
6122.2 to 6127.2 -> 3.21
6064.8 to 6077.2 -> 2.87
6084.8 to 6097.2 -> 2.87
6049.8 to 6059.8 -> 3.19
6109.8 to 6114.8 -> 3.05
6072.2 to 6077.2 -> 2.83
